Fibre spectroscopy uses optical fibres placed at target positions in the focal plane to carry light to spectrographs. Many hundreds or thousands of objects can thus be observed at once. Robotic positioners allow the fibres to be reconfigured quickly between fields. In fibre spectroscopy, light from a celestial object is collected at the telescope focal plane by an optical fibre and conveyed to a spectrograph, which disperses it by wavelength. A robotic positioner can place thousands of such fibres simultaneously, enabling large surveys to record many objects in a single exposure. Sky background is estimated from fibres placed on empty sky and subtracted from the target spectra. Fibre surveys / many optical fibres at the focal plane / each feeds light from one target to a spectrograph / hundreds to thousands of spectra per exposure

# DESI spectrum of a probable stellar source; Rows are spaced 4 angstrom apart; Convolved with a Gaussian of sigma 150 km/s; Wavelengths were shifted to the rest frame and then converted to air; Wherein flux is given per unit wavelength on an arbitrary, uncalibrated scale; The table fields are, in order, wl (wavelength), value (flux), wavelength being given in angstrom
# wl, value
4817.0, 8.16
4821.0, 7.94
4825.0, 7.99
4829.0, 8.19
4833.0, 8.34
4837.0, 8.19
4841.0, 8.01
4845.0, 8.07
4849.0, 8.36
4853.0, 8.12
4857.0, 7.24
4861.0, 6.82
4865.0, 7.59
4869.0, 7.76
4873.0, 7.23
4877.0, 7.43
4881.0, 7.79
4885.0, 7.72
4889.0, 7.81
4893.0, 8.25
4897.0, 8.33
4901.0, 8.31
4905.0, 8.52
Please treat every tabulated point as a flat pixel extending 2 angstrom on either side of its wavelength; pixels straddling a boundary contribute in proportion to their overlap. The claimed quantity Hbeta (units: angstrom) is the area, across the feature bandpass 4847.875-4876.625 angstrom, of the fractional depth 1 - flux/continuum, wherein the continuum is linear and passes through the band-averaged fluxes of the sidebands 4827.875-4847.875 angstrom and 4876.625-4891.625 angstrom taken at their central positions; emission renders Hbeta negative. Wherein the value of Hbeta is 1.40 angstrom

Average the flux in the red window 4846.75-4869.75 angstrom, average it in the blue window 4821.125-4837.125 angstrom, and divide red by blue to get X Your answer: 0.9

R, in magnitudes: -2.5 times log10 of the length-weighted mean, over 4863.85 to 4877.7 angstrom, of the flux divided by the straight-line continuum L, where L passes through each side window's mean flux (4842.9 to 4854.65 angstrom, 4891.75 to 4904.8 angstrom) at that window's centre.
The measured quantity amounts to 0.10 mag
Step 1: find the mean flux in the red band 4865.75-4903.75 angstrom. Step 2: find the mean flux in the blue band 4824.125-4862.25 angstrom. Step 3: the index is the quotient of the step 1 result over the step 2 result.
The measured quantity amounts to 0.99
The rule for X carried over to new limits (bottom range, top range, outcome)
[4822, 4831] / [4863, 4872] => 0.94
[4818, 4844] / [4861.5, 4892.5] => 0.94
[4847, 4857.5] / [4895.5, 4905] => 1.04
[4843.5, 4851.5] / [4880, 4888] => 0.94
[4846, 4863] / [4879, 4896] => 1.03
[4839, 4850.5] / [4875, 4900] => 0.97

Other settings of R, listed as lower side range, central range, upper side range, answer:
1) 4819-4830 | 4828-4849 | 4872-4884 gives -0.04 mag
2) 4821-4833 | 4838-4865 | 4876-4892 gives 0.02 mag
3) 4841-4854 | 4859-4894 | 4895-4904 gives 0.09 mag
